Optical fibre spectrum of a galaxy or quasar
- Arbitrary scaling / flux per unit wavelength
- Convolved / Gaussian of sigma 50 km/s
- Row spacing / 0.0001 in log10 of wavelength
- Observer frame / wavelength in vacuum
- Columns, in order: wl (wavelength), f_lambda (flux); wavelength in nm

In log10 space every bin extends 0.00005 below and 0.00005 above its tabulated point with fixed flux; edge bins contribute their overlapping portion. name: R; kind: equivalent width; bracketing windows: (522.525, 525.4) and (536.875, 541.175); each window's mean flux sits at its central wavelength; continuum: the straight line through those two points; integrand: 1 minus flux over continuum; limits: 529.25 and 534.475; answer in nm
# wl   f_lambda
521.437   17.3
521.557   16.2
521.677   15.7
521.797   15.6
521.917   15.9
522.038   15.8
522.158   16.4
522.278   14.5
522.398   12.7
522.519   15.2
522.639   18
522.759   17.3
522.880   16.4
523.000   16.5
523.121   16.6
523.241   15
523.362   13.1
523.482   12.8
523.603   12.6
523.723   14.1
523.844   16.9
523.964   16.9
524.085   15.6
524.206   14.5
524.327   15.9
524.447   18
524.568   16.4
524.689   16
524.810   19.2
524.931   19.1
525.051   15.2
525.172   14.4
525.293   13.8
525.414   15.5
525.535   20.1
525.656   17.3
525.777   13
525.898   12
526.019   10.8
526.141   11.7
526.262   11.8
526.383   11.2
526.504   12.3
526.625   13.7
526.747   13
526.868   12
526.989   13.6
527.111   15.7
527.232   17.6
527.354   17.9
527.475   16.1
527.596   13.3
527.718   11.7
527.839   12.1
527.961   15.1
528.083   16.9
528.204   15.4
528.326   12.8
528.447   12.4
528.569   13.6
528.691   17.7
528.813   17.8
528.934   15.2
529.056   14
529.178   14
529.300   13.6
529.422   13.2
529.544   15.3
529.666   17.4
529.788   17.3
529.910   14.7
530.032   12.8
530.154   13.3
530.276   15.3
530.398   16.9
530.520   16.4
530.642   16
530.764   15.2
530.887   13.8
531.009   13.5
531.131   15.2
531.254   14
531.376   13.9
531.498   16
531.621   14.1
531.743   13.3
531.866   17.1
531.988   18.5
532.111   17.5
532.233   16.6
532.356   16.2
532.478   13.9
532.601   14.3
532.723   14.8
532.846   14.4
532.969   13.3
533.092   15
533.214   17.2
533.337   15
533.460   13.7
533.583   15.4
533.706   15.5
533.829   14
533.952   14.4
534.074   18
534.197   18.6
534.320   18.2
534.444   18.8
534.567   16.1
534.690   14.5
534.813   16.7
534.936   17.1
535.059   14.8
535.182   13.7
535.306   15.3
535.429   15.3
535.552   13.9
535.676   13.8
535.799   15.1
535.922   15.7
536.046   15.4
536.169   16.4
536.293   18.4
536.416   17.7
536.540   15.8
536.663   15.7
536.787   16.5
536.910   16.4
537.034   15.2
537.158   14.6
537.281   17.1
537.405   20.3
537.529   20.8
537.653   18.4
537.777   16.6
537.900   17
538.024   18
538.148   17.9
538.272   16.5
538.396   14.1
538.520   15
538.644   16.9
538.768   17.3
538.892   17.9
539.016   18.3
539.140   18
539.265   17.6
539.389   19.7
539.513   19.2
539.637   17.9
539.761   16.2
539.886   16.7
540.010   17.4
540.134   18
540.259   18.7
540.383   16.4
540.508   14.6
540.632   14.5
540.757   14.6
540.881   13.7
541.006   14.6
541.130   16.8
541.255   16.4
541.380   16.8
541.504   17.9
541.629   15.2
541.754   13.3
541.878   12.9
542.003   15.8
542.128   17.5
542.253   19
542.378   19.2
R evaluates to 0.33 nm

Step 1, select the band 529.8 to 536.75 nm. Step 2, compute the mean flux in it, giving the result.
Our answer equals 15.5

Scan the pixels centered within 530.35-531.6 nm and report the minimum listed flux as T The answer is 13.5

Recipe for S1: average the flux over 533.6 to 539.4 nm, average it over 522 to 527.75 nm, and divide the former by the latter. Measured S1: 1.1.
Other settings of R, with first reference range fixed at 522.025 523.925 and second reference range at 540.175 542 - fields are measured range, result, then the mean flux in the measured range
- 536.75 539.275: -0.28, 17.2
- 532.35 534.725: -0.03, 15.6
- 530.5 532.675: 0.01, 15.3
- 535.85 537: -0.07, 16.4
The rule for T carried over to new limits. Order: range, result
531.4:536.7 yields 13.3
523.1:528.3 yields 10.8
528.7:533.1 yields 12.8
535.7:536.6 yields 15.1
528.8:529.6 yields 13.2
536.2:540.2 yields 14.1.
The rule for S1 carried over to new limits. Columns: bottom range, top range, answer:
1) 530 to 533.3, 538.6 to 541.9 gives 1.10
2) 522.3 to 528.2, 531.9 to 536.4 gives 1.05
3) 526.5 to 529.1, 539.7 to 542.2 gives 1.09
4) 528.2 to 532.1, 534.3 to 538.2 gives 1.10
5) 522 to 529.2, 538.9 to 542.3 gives 1.11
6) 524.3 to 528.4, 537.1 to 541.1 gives 1.16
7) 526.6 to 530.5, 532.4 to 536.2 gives 1.05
